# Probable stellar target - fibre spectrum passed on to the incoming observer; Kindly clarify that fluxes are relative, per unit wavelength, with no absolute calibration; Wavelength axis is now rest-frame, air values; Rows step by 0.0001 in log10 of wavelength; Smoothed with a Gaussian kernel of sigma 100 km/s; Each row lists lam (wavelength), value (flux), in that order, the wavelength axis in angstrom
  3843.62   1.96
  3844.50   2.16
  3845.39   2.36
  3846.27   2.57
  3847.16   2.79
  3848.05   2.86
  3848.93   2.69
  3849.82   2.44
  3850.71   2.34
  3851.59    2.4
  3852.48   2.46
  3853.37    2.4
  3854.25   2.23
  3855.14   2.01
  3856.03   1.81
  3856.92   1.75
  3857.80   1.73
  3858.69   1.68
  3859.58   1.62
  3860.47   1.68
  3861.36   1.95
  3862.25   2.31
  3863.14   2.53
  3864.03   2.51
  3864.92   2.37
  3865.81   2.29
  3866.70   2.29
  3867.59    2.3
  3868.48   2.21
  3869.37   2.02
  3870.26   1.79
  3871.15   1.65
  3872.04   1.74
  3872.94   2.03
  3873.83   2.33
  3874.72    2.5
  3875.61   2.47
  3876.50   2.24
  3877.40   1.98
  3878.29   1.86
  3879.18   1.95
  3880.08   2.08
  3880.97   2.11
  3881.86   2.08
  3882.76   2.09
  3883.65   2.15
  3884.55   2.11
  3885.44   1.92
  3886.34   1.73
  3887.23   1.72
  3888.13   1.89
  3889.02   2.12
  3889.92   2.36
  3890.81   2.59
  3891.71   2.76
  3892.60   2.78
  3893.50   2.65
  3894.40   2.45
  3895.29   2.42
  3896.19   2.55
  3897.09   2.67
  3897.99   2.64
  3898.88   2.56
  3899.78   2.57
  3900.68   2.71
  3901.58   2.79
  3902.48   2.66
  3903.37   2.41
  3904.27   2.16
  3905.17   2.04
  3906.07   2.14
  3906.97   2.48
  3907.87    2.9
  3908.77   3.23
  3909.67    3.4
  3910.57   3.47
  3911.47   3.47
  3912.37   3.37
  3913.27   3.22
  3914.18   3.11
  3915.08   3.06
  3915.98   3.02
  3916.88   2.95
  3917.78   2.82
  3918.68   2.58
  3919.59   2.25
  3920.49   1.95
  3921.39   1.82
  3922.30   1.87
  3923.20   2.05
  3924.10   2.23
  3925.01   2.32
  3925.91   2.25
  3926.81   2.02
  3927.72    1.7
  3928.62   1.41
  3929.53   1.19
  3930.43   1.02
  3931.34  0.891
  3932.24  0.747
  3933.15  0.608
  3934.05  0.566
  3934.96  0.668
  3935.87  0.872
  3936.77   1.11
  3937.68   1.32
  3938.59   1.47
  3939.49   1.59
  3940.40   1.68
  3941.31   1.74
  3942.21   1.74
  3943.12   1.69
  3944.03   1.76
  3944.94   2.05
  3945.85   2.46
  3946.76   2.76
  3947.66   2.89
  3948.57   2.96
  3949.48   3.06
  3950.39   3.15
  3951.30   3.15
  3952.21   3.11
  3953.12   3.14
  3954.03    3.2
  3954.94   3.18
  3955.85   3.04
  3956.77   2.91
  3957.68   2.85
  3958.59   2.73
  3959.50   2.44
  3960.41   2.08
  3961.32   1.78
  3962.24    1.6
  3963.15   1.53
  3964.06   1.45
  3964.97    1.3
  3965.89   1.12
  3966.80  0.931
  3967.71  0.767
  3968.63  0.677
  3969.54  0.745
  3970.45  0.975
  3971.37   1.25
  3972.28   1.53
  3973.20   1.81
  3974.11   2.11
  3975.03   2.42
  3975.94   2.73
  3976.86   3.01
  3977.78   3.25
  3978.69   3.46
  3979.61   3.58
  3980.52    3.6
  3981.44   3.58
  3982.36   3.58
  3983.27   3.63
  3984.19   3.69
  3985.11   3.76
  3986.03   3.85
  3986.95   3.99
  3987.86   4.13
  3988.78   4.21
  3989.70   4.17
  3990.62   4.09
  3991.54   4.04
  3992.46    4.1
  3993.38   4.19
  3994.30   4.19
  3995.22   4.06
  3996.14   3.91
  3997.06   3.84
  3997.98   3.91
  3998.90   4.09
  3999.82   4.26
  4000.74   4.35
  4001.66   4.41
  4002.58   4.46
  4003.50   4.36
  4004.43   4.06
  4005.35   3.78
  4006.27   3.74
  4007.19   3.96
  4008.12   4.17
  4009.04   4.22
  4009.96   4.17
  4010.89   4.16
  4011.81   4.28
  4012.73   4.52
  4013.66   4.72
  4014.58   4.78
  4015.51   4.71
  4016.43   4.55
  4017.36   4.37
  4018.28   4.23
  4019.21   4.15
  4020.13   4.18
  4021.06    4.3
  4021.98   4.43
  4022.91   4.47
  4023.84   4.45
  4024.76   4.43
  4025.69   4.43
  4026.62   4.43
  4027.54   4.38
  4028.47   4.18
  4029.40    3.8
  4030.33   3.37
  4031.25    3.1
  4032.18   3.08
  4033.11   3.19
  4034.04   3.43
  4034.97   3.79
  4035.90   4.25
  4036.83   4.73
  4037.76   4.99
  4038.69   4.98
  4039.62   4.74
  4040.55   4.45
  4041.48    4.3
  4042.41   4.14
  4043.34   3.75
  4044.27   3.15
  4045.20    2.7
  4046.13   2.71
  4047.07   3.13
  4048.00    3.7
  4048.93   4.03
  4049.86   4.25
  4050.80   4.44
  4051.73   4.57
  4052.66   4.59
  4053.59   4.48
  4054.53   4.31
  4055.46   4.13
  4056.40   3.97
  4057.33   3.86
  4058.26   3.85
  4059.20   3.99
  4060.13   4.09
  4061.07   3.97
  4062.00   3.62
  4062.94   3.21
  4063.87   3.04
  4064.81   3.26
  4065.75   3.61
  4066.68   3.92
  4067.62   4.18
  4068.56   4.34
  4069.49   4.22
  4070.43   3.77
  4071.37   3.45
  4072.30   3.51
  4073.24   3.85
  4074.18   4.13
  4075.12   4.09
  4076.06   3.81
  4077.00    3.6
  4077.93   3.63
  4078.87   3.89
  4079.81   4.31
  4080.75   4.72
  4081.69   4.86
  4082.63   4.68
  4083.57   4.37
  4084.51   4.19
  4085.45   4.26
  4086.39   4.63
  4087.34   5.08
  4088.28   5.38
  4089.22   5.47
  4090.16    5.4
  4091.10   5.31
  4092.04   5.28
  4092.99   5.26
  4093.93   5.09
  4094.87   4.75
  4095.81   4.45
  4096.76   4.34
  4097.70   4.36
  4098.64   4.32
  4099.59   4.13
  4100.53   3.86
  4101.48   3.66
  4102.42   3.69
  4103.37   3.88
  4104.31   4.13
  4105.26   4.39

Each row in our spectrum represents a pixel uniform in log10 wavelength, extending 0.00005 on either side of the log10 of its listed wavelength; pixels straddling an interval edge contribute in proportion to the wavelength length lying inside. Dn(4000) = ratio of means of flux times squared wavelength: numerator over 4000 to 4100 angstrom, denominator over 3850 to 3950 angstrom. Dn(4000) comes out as 2.08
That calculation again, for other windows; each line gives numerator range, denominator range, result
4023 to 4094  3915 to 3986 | 2.01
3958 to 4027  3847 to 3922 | 1.53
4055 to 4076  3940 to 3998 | 1.45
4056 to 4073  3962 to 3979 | 2.31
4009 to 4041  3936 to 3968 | 2.04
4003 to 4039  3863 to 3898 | 2.03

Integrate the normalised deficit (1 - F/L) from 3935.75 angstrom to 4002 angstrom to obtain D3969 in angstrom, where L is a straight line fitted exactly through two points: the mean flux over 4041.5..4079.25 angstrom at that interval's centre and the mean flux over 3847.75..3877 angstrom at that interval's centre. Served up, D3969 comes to 7.5 angstrom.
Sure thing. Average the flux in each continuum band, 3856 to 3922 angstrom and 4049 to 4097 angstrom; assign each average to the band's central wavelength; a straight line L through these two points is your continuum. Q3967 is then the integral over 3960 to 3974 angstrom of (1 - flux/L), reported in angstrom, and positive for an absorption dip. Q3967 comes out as 8.2 angstrom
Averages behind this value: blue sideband 2.36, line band 1.32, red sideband 4.26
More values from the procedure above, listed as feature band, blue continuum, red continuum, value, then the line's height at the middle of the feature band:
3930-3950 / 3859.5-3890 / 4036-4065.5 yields 8.4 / 2.79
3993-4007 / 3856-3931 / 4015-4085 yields -2.5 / 3.47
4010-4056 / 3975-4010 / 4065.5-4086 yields -1.8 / 3.98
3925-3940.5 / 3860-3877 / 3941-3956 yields 7.8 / 2.56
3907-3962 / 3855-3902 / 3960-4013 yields 8.8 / 2.71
